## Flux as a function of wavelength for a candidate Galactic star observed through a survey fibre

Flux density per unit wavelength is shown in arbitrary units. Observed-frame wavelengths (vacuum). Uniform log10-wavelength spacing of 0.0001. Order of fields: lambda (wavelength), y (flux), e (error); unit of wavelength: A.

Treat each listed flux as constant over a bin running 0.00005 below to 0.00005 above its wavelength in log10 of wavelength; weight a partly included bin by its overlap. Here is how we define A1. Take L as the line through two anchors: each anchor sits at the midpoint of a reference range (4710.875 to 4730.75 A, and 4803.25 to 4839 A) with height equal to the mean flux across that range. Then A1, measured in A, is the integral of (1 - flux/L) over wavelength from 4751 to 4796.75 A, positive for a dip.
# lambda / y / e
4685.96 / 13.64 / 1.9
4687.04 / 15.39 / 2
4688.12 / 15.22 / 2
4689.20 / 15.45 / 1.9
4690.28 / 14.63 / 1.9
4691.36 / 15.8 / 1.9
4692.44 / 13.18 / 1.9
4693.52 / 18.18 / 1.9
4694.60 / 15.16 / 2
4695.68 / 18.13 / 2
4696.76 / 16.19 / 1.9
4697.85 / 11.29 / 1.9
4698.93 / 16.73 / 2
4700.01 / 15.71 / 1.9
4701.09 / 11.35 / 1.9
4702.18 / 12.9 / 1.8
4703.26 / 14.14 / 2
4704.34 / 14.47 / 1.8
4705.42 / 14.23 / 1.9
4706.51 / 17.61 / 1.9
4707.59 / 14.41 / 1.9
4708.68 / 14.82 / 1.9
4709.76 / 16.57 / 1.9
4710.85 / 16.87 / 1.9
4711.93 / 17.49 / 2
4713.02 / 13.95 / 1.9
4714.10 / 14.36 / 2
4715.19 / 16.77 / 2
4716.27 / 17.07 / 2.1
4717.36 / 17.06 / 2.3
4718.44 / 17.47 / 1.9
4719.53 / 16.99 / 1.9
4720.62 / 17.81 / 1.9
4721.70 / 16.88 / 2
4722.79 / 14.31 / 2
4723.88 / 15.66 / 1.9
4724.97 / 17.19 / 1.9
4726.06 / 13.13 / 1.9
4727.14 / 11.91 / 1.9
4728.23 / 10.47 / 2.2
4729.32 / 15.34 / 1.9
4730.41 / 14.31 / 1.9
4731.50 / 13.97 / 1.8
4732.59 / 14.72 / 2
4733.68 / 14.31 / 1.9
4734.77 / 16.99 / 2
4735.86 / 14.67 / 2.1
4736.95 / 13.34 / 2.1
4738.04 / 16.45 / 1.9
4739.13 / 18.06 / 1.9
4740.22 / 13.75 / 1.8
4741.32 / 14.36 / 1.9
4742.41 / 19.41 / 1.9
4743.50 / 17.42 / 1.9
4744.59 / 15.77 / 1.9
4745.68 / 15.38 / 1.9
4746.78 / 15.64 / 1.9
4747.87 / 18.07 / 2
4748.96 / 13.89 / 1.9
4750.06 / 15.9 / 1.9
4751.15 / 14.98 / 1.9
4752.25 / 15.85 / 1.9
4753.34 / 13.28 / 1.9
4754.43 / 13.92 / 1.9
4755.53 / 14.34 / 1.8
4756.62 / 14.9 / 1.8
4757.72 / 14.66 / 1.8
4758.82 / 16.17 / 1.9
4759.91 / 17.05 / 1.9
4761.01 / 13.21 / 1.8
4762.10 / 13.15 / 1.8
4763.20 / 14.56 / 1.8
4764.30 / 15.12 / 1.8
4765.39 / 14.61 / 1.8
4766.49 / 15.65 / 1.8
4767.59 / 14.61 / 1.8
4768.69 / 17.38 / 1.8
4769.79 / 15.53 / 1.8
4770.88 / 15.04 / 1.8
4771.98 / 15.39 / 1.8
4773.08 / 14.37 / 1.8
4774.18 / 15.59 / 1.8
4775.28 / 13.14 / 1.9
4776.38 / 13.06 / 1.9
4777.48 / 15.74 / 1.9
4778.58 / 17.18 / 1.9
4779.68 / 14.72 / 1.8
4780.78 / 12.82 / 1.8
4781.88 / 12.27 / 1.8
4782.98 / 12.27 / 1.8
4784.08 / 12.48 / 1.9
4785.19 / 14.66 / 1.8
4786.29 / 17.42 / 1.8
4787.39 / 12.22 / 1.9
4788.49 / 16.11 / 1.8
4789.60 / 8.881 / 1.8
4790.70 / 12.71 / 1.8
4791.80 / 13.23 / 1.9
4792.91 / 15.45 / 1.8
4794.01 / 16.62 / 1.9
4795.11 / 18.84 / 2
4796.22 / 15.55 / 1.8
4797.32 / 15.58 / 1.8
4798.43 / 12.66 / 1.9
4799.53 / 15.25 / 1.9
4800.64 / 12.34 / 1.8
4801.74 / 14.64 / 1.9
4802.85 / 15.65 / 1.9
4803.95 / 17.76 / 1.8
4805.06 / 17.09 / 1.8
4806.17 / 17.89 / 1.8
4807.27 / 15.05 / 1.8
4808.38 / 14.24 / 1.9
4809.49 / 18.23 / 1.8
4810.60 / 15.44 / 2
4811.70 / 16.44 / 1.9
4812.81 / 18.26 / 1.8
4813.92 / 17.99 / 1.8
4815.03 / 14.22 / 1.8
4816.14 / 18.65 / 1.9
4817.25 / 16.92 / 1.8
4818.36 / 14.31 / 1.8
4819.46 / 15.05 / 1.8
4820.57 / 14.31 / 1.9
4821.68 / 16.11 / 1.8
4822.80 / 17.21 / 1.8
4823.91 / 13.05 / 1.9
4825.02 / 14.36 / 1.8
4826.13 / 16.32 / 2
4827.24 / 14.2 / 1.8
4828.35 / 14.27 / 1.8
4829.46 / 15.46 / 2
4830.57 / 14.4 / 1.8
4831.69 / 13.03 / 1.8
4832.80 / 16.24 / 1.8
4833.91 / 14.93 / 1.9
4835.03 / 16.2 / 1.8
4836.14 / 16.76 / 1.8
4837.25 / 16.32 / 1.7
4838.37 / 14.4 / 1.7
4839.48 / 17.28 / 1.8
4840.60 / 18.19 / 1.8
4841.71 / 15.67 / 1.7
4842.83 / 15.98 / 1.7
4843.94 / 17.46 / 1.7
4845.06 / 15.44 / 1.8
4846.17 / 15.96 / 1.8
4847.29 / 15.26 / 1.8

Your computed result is 3.0 A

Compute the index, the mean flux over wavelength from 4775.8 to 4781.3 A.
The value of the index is 14.7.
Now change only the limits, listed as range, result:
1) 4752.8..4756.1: 13.9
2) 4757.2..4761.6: 15.3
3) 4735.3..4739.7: 15.6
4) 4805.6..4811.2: 16.2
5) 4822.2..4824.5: 15.1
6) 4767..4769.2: 15.9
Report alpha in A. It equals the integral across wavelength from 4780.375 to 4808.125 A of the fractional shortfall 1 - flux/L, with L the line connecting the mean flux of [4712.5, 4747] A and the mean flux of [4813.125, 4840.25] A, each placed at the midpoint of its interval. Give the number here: 1.59 A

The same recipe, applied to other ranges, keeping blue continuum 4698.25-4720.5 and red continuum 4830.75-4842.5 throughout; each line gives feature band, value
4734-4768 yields 0.72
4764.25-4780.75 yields 0.67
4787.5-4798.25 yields 0.79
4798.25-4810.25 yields 0.12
